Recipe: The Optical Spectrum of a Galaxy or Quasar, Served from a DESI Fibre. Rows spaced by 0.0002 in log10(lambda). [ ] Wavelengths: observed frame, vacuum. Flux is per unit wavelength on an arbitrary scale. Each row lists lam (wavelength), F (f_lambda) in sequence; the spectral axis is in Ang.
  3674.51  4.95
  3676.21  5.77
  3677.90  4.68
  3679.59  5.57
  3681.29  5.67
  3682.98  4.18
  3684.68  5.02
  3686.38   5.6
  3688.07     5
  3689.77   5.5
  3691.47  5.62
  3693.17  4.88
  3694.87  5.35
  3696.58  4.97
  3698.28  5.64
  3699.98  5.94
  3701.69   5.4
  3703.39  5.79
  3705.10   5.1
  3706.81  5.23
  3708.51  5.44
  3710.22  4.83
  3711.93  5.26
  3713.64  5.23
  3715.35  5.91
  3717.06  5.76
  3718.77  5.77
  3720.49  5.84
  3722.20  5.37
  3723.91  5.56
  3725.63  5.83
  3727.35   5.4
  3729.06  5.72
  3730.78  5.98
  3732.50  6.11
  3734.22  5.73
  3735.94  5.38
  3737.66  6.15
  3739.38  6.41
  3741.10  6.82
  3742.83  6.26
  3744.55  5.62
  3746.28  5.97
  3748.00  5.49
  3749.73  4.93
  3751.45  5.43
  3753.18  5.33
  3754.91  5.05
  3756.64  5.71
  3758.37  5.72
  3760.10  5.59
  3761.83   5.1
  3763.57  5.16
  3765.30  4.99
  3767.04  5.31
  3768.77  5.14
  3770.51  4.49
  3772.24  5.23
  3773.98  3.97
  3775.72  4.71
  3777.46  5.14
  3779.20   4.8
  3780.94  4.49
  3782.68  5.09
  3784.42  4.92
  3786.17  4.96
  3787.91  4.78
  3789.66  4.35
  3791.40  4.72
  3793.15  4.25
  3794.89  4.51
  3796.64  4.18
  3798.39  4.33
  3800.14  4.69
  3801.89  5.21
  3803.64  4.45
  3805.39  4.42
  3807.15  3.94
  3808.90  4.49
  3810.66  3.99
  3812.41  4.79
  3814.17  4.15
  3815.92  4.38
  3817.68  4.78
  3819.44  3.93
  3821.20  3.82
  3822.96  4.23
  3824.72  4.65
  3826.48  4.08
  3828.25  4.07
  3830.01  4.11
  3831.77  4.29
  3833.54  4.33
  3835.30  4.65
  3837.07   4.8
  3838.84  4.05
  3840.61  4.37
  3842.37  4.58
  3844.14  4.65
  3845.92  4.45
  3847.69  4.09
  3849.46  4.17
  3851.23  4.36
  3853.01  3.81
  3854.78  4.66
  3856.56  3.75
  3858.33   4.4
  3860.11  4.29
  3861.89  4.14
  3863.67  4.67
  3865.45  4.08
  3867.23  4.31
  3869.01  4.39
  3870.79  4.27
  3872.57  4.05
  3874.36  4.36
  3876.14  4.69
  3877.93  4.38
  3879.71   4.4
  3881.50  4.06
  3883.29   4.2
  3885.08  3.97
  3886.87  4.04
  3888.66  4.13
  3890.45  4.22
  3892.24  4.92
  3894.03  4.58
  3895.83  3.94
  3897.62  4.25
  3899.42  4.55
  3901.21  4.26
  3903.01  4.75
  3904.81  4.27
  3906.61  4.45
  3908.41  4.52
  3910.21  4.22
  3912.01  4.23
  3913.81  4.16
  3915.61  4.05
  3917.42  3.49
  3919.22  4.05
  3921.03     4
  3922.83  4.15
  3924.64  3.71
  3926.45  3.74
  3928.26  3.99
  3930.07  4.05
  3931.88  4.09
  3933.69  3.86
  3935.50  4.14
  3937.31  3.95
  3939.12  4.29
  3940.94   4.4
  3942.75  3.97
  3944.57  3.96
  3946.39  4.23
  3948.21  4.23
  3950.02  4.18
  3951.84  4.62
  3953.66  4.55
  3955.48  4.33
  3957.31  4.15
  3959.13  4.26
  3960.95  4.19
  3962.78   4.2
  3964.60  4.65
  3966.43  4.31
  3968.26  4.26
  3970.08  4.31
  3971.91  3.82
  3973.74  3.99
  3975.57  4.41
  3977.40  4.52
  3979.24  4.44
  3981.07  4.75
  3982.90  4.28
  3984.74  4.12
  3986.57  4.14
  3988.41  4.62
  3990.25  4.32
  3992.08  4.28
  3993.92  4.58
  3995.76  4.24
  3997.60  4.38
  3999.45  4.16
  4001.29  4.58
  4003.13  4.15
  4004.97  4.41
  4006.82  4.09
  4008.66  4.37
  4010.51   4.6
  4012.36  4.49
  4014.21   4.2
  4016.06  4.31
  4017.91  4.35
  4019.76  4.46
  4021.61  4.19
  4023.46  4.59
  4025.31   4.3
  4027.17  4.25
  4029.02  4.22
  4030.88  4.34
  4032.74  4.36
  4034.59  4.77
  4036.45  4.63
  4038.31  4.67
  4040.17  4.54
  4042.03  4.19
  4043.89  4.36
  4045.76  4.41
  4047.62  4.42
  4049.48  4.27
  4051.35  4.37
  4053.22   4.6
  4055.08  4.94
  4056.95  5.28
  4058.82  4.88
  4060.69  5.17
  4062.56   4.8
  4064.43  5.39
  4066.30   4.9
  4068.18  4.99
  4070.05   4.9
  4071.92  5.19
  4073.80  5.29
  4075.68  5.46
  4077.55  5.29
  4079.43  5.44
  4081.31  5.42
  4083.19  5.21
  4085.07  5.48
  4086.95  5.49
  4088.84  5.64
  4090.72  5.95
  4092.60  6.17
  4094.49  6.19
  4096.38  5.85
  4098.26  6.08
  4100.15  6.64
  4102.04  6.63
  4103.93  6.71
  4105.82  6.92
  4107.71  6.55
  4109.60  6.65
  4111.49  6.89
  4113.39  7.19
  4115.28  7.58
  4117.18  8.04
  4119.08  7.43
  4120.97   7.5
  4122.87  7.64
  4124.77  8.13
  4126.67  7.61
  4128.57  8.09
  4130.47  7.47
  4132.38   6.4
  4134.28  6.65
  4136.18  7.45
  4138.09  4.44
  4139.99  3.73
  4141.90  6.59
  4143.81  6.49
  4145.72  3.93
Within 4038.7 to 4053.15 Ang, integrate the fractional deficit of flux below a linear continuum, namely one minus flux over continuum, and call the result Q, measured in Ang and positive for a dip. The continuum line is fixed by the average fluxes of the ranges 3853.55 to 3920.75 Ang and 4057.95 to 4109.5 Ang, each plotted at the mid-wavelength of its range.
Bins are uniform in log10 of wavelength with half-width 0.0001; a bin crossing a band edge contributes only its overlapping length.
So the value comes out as 2.7 Ang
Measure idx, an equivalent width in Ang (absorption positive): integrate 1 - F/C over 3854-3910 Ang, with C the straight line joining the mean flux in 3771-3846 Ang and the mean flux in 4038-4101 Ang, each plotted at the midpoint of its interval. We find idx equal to 4.3 Ang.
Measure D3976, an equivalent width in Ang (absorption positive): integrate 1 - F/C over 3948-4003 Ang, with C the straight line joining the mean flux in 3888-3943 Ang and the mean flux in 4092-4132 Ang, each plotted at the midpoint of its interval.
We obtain 7.8 Ang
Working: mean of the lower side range 4.18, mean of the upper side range 7.04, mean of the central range 4.33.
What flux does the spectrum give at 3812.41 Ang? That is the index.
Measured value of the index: 4.79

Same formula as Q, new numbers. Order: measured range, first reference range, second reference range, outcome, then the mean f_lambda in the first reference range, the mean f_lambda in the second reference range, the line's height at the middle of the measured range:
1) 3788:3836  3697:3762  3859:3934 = 5.5 Ang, 5.63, 4.21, 4.93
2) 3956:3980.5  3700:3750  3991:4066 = 2.3 Ang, 5.68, 4.49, 4.73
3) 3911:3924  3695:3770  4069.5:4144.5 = 4.2 Ang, 5.56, 6.37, 5.96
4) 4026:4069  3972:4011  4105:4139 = 7.0 Ang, 4.34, 7.15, 5.55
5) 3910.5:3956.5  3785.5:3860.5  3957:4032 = 2.6 Ang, 4.37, 4.33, 4.34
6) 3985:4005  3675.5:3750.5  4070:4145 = 5.9 Ang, 5.54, 6.37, 6.14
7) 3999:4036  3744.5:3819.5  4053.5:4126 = 9.0 Ang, 4.83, 6.05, 5.76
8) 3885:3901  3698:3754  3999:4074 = 2.4 Ang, 5.66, 4.57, 5.07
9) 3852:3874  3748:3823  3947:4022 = 1.7 Ang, 4.75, 4.33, 4.59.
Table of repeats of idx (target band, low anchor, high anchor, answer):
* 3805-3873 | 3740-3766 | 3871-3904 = 6.63 Ang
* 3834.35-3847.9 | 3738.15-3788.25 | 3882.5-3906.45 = 0.67 Ang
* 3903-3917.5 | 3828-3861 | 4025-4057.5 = 0.41 Ang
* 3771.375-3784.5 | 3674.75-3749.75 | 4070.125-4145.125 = 2.07 Ang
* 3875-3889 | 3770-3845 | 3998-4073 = 0.83 Ang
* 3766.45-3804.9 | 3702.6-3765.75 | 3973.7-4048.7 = 4.76 Ang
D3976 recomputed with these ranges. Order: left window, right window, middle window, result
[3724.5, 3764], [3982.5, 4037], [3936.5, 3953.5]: 1.7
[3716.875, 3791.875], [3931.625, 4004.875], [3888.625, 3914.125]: 1.3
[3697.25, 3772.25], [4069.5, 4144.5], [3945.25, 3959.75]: 4.1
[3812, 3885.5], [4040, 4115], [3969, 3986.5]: 2.4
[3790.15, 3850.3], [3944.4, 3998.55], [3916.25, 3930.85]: 1.5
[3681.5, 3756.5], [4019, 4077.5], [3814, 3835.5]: 4.1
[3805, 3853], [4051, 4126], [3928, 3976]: 8.5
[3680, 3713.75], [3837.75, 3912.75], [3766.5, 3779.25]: 0.1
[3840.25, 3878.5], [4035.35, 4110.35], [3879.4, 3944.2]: 5.7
